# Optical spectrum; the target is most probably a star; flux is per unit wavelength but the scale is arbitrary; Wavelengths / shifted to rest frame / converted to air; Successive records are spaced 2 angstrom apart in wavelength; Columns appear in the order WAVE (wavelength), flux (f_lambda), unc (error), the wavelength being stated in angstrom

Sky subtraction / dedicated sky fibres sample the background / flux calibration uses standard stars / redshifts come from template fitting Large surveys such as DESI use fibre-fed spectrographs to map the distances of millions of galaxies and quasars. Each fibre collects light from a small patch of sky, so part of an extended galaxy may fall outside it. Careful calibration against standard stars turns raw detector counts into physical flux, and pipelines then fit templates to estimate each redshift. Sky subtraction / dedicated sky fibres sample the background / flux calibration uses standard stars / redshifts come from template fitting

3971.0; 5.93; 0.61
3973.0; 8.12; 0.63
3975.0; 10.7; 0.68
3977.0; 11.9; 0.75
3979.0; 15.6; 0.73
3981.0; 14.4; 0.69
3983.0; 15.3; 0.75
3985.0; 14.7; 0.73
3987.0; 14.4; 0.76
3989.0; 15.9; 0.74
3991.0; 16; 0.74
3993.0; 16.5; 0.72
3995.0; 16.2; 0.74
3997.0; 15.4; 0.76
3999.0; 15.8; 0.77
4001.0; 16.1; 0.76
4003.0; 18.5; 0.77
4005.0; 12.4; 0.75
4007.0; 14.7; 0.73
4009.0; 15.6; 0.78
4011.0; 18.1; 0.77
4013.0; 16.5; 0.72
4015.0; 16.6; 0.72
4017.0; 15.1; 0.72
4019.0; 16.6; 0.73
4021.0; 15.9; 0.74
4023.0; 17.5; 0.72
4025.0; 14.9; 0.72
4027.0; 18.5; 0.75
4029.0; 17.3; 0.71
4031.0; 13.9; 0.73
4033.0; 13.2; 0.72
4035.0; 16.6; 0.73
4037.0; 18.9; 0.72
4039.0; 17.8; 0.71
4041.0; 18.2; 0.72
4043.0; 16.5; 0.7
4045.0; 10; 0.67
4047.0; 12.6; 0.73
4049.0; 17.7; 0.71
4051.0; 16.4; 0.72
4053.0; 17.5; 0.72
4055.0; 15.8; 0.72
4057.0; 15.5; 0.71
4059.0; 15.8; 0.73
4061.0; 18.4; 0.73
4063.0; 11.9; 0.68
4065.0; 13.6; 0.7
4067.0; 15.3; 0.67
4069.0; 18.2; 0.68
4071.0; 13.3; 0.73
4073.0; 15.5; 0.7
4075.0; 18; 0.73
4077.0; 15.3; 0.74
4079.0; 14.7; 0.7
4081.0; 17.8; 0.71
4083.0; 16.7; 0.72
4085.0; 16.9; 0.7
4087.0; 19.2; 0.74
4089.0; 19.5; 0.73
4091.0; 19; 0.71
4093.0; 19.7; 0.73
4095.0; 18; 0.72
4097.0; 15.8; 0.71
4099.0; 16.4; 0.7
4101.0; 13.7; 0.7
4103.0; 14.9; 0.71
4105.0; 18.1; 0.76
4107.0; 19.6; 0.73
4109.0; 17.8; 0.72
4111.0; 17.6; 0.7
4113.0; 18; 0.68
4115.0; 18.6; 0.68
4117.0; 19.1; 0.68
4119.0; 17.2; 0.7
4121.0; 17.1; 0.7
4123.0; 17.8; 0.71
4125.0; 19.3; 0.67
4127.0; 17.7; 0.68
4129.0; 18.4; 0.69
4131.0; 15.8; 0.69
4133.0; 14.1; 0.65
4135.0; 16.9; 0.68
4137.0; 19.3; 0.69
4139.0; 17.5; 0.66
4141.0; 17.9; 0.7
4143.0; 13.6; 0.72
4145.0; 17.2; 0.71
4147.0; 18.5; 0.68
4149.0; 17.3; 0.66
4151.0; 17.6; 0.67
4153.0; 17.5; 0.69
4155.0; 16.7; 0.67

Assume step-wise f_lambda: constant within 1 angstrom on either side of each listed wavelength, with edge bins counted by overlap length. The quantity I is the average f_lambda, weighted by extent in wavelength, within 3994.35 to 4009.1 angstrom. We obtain 15.6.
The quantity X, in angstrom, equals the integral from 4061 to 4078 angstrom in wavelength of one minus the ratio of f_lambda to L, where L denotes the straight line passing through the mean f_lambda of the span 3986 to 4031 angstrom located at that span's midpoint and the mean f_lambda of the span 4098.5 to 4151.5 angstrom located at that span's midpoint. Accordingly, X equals 1.4 angstrom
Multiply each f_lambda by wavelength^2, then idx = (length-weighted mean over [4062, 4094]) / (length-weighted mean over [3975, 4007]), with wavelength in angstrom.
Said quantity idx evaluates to 1.1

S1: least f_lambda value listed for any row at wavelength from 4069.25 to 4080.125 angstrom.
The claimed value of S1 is 13.3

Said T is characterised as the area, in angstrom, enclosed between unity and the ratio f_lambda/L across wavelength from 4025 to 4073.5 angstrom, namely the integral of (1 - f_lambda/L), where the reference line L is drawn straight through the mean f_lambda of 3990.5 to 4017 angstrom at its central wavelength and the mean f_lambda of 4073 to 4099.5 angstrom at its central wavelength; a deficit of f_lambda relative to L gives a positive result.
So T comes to 2.9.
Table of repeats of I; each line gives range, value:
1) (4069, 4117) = 17.2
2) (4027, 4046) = 16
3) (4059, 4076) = 15.5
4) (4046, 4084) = 15.8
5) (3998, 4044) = 16.3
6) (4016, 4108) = 16.3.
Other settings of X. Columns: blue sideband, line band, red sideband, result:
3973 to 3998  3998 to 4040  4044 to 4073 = -4.0 angstrom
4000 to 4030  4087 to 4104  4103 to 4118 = 0.6 angstrom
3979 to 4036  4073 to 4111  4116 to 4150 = -0.9 angstrom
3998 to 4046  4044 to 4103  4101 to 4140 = 2.5 angstrom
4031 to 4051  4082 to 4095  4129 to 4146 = -1.9 angstrom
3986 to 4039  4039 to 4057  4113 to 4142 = 0.9 angstrom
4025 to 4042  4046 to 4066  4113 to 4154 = 1.6 angstrom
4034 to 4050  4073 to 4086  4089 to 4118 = 0.4 angstrom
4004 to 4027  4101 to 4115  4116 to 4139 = -0.2 angstrom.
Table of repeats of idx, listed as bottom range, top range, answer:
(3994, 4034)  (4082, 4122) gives 1.16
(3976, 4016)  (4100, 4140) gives 1.19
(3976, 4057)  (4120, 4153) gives 1.16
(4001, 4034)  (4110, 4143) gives 1.16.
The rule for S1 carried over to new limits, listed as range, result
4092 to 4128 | 13.7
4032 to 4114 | 10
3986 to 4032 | 12.4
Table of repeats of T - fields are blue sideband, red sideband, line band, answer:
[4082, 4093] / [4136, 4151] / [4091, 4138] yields 1.1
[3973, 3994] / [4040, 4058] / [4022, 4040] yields -1.5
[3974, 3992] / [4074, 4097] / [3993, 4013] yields -1.3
